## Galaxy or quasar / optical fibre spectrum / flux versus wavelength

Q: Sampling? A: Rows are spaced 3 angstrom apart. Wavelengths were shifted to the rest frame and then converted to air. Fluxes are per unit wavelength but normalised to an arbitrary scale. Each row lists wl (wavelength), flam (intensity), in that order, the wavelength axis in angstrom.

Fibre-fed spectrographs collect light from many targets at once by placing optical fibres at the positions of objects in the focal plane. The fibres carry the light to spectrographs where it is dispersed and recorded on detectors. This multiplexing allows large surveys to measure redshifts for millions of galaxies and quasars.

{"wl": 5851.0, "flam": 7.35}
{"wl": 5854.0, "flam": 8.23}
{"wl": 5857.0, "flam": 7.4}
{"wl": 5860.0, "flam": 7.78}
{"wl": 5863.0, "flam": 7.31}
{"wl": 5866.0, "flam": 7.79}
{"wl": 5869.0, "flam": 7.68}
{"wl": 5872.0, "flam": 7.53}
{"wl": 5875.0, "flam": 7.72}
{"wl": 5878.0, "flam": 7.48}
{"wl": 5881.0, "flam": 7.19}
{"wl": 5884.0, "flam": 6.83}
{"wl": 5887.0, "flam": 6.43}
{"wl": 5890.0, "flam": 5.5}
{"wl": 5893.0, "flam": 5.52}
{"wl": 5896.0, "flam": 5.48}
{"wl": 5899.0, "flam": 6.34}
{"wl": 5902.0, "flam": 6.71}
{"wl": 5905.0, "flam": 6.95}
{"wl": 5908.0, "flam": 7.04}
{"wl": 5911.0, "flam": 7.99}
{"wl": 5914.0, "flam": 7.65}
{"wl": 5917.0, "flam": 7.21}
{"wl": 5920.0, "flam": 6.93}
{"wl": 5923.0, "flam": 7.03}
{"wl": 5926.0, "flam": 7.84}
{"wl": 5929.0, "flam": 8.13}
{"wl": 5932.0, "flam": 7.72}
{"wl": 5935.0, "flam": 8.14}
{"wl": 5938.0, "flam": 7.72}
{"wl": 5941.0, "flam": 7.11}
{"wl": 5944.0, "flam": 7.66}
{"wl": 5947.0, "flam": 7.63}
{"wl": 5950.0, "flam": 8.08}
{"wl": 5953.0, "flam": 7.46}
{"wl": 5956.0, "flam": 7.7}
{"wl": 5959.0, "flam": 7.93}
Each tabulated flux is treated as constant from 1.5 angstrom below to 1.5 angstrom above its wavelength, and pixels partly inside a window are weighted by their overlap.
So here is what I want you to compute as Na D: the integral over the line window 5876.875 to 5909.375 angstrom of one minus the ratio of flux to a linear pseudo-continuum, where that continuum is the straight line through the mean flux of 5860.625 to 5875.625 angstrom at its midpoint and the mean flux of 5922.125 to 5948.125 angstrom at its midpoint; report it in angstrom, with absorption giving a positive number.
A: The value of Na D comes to 4.9 angstrom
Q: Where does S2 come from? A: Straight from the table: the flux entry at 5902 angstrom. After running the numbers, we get 6.71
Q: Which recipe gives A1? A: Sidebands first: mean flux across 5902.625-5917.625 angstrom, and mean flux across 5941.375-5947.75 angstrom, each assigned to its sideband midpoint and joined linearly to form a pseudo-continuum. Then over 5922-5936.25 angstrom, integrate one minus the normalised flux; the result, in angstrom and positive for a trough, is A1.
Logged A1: -0.6 angstrom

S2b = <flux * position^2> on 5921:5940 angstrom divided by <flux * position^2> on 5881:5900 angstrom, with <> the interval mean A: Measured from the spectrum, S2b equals 1.28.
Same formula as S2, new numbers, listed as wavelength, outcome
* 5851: 7.35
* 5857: 7.4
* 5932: 7.72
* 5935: 8.14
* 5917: 7.21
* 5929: 8.13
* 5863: 7.31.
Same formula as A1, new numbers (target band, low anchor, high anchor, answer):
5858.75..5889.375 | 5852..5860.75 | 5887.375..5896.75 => -2.9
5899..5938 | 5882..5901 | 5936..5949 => -3.1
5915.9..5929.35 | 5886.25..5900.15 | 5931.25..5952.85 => -0.8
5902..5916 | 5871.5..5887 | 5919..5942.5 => 0.2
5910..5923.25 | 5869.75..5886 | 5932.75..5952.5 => 0.3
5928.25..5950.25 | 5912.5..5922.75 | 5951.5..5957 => -0.9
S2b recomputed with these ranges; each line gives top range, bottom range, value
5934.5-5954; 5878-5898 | 1.25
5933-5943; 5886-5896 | 1.36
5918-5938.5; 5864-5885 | 1.04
